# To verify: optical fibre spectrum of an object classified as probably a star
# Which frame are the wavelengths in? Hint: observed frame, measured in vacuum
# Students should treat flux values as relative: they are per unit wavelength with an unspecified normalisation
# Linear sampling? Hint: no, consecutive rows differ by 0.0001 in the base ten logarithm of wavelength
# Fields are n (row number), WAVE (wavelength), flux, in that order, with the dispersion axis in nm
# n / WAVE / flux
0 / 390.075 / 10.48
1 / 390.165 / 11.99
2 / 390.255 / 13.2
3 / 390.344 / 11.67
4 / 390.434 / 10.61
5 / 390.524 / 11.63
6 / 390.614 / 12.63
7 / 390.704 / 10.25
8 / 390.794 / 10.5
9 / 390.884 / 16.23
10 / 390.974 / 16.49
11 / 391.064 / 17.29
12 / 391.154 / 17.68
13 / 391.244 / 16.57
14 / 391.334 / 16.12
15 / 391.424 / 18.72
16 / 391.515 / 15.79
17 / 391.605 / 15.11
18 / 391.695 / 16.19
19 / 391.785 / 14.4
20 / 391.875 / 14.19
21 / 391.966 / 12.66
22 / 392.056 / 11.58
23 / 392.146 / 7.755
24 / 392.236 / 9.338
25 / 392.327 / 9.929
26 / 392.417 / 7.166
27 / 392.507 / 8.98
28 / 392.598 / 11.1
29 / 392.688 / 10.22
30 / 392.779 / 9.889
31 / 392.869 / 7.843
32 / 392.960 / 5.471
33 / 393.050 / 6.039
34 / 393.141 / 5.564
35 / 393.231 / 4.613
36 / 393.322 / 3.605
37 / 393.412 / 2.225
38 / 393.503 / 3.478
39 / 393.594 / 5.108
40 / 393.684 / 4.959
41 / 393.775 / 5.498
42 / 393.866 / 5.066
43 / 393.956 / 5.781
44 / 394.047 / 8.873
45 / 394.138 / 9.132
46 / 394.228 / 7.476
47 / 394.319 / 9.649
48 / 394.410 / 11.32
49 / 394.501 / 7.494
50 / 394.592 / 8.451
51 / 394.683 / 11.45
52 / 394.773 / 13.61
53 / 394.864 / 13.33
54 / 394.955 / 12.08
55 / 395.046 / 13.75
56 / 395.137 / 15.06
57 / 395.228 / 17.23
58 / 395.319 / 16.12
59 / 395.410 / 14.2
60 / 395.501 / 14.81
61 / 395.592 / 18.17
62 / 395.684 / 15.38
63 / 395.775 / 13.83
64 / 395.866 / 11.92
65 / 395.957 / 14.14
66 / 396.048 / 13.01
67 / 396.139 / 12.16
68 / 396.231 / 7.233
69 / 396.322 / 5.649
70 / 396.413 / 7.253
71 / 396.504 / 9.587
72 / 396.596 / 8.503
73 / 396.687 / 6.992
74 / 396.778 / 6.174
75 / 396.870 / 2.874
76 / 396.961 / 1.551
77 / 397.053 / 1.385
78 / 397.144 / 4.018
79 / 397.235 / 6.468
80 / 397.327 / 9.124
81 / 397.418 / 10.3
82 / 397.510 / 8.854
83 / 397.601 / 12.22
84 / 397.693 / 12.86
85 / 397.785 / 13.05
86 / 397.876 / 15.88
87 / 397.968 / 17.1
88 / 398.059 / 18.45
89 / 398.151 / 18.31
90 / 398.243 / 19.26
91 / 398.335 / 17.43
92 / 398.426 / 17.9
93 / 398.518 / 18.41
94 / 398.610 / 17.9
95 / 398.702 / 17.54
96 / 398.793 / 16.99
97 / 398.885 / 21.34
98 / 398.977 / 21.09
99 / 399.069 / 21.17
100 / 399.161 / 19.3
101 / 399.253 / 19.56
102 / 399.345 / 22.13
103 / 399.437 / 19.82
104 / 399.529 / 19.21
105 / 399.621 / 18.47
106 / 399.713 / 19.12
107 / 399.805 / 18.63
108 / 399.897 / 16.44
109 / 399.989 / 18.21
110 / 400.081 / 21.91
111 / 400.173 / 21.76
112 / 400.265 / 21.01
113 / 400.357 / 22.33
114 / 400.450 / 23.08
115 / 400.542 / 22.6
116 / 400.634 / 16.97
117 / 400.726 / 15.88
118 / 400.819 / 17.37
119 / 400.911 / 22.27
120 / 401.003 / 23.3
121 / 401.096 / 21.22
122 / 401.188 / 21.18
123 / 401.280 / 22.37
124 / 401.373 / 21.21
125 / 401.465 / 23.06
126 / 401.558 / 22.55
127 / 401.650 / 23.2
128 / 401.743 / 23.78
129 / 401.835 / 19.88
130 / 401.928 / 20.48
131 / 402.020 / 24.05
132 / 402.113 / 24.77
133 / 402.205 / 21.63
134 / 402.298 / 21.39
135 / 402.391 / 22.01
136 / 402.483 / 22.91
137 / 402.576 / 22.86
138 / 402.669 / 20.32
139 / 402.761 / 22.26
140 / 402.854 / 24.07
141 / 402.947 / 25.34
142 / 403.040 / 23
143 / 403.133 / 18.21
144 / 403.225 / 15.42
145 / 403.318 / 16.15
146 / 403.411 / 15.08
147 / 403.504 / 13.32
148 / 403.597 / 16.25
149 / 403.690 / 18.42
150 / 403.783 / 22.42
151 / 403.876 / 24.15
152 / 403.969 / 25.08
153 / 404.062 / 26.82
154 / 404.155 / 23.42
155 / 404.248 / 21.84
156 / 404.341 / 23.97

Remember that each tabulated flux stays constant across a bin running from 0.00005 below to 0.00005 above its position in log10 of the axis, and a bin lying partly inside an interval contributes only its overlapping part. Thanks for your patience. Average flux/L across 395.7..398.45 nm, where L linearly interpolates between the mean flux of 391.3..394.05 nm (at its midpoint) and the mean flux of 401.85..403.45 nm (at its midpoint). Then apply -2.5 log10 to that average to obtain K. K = 0.33 mag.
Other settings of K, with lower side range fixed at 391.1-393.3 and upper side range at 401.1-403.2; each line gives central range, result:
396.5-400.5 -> 0.20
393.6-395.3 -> 0.36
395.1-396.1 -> 0.01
